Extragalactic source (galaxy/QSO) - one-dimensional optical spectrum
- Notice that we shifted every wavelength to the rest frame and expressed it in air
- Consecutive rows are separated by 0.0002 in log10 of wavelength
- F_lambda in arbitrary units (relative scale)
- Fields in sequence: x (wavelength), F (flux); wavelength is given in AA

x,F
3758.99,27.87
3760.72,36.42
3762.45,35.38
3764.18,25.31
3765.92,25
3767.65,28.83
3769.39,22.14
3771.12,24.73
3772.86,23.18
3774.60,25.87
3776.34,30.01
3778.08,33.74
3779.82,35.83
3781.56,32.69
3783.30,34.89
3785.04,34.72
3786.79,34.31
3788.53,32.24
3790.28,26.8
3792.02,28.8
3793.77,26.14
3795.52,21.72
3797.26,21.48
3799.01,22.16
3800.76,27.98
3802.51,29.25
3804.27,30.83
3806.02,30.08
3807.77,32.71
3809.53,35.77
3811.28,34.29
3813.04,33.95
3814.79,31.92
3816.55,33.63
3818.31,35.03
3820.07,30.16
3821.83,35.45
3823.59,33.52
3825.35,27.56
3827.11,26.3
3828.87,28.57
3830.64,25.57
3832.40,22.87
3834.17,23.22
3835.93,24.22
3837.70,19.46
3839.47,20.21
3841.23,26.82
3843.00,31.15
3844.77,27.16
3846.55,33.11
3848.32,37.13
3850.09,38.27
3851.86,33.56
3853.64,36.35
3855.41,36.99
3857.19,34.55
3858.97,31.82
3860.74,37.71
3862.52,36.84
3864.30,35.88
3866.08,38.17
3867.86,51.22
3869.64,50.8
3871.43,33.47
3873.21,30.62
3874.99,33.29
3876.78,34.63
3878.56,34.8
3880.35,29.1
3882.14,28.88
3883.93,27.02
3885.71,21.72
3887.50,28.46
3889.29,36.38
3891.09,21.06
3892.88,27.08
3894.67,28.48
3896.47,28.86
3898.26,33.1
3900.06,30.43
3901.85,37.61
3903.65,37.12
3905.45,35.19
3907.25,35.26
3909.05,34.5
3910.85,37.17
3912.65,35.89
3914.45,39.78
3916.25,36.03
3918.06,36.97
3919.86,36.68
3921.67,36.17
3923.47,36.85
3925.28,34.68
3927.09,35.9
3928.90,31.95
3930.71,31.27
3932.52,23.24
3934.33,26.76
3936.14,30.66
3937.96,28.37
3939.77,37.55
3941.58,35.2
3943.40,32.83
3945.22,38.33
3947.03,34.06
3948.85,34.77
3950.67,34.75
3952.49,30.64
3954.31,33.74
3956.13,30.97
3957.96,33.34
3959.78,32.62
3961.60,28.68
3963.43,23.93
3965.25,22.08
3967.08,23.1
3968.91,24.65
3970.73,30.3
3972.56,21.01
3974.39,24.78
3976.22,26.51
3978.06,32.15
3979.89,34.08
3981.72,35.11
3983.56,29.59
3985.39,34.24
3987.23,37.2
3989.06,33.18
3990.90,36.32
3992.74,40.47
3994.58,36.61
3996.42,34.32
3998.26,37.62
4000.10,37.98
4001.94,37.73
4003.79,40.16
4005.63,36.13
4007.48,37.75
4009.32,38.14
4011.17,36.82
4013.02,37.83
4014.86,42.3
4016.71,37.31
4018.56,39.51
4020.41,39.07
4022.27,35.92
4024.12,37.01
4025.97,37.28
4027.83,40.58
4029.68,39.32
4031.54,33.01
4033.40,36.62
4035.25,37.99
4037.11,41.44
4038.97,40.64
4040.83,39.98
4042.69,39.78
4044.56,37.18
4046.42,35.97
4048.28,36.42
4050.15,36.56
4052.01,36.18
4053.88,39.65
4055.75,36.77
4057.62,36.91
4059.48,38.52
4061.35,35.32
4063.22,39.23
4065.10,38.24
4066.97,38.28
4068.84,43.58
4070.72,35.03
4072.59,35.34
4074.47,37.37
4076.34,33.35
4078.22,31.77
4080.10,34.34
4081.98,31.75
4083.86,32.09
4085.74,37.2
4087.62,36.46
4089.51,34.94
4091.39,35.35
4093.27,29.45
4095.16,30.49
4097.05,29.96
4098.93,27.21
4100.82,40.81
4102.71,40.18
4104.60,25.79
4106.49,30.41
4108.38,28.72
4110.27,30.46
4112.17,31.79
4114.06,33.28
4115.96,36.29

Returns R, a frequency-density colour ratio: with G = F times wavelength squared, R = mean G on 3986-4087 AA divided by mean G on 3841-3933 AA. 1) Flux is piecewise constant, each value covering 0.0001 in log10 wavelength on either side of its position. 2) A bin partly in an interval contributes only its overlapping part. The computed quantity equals 1.19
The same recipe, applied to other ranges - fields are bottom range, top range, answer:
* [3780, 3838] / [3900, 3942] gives 1.23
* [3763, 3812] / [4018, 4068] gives 1.49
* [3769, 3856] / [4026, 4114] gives 1.36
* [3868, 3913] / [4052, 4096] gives 1.20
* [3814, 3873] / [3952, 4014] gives 1.08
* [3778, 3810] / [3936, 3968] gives 1.14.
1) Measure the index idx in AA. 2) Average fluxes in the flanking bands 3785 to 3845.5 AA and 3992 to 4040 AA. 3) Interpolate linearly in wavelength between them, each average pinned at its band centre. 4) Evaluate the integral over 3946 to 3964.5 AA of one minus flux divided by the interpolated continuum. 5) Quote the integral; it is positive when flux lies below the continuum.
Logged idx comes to 1.8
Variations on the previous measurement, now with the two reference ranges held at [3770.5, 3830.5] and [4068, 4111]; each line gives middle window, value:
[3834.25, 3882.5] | -4.1 AA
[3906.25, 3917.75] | -1.8 AA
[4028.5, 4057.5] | -4.2 AA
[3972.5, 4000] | -0.9 AA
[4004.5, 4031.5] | -4.4 AA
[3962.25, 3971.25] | 2.1 AA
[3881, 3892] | 1.4 AA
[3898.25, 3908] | -1.1 AA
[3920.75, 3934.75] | -0.3 AA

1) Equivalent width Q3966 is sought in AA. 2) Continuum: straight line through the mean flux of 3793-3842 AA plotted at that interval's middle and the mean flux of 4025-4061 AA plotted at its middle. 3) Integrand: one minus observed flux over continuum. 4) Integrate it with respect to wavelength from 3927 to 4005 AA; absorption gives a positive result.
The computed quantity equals 5.80 AA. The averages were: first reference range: 28.3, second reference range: 37.9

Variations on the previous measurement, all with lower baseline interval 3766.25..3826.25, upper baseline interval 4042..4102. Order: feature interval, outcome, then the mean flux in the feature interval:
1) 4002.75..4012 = -0.9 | 37.8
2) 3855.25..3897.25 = -2.1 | 33.2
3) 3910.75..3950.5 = -1.6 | 34.1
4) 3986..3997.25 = -0.8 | 36.3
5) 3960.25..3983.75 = 4.3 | 27.4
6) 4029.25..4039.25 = -0.9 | 38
